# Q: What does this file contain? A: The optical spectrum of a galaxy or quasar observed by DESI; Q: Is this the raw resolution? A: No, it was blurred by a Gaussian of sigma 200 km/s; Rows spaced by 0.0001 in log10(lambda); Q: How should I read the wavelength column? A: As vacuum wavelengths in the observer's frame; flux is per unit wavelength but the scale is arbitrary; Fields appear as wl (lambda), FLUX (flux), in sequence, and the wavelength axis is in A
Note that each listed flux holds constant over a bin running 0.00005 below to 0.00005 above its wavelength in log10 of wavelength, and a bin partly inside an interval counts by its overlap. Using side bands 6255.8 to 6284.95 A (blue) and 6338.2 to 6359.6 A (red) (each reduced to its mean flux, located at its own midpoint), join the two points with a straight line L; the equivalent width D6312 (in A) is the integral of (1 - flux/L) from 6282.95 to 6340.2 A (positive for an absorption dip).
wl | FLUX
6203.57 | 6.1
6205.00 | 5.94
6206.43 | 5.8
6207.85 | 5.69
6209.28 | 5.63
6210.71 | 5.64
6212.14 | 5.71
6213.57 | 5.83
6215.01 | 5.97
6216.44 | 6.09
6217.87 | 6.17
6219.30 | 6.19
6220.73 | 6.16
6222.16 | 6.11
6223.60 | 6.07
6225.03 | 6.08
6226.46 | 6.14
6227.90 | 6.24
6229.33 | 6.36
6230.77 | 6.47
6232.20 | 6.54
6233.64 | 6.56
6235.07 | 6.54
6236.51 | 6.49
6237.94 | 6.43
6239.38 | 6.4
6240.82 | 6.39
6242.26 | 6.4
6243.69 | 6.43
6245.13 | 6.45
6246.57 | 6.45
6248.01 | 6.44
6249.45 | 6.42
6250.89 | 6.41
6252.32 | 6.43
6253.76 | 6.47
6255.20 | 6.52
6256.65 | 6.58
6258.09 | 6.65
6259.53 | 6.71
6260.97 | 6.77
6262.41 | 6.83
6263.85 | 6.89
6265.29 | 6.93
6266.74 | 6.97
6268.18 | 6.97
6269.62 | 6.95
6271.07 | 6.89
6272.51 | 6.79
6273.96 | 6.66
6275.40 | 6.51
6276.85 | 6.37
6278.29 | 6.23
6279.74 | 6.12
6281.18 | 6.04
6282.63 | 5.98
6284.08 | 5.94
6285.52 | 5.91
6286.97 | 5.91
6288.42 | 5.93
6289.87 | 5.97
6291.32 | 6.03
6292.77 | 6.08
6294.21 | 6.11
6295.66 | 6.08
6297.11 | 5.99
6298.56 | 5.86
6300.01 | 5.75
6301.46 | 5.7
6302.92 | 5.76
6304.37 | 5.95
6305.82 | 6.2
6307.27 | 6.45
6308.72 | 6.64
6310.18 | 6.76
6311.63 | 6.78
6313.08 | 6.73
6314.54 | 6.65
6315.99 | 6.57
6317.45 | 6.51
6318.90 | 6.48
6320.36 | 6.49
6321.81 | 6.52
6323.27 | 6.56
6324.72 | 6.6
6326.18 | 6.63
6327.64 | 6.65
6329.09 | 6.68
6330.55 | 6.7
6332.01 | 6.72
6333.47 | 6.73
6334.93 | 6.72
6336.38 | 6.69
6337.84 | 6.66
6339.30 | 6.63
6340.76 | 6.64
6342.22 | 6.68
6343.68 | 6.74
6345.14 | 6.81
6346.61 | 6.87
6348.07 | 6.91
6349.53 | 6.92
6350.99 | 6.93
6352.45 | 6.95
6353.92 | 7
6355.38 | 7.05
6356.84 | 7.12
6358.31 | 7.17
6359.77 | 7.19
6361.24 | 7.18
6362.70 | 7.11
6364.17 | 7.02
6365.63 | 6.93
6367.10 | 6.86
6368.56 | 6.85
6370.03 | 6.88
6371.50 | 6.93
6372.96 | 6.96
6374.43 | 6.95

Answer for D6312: 3.4 A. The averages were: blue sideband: 6.58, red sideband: 6.89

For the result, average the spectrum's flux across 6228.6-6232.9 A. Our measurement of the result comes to 6.46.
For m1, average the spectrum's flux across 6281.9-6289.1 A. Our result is 5.93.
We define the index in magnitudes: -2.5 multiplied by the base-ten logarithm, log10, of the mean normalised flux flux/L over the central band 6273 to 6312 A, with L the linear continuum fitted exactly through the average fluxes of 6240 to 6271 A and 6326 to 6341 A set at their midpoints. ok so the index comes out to 0.09 mag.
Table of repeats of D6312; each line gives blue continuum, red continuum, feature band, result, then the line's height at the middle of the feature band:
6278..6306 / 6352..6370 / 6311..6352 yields -0.71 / 6.58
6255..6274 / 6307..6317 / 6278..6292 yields 1.54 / 6.74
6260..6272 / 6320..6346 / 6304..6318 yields 0.42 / 6.74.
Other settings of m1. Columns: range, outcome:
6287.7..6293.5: 6.01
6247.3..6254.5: 6.44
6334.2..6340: 6.68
